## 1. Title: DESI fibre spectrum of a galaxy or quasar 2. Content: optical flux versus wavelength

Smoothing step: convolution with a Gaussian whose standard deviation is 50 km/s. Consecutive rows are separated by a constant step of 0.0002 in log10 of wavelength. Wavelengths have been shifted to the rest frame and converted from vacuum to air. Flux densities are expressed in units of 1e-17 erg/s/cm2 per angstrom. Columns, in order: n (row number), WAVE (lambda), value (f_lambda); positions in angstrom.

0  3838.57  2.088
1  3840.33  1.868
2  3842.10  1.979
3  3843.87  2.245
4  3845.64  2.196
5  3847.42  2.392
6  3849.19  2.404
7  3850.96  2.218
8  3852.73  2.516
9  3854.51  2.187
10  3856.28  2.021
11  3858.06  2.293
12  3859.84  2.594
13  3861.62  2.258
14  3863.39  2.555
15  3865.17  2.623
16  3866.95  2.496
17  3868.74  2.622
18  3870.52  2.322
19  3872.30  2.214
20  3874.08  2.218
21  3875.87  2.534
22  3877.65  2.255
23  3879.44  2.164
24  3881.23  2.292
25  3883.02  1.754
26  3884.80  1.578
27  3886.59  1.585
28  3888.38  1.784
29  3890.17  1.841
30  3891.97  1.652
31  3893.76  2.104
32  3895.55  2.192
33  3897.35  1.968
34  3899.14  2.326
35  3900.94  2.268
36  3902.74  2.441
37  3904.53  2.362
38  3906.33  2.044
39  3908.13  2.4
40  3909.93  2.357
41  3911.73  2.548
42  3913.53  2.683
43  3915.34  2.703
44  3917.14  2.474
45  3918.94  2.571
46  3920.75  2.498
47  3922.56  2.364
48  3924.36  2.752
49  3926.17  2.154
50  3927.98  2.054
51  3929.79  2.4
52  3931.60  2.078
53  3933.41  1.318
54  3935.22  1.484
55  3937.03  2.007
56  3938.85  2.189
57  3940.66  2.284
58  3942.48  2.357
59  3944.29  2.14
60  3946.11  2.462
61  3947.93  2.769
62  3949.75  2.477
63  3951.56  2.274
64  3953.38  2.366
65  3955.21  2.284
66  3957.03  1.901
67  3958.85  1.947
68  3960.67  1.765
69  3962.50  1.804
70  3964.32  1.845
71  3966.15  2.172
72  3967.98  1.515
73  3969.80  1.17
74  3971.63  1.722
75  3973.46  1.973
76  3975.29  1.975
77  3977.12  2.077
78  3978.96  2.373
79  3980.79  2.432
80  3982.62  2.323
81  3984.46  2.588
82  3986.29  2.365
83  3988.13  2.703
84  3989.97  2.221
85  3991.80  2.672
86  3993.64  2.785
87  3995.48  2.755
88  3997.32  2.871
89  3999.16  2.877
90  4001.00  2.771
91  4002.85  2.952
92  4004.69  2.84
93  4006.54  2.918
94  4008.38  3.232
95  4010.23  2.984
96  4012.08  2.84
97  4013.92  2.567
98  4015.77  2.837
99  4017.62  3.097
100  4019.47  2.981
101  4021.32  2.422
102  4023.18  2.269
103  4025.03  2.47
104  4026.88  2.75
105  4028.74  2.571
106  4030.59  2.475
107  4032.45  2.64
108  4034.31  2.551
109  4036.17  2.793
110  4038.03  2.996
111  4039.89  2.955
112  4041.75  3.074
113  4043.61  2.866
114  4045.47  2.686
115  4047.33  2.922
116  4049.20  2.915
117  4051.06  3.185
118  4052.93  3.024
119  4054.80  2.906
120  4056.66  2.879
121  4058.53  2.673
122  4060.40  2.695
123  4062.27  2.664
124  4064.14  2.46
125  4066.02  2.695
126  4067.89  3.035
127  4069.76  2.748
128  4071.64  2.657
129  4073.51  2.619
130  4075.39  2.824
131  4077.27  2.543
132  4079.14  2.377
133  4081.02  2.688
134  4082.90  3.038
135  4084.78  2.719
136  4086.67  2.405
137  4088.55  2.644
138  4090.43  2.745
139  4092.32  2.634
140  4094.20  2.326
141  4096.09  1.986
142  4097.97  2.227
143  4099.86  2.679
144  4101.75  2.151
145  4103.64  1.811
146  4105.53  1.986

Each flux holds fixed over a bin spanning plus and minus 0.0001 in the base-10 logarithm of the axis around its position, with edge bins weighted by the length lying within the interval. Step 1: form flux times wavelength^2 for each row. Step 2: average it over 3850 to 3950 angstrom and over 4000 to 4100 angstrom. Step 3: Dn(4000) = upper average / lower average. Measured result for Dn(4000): 1.3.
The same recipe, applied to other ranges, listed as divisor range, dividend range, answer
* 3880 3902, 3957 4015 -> 1.28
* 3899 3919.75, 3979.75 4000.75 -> 1.11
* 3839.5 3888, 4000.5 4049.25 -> 1.36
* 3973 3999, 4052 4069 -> 1.17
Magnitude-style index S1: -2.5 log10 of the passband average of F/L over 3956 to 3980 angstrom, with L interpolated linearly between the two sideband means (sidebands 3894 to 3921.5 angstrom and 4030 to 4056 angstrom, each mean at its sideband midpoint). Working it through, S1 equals 0.36 mag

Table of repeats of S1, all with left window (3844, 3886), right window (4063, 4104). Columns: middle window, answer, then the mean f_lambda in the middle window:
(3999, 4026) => -0.14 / 2.8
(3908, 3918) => -0.09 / 2.54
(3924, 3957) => 0.09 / 2.2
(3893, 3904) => 0.05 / 2.22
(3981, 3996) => -0.04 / 2.54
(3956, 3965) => 0.28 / 1.86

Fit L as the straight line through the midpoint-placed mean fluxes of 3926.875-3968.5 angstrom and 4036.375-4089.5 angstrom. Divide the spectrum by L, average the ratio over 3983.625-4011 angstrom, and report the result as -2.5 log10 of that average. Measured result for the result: -0.16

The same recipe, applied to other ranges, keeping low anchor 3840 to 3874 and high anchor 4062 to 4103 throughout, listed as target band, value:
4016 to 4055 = -0.11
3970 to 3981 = 0.22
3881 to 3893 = 0.32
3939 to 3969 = 0.14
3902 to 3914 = -0.01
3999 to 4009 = -0.18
